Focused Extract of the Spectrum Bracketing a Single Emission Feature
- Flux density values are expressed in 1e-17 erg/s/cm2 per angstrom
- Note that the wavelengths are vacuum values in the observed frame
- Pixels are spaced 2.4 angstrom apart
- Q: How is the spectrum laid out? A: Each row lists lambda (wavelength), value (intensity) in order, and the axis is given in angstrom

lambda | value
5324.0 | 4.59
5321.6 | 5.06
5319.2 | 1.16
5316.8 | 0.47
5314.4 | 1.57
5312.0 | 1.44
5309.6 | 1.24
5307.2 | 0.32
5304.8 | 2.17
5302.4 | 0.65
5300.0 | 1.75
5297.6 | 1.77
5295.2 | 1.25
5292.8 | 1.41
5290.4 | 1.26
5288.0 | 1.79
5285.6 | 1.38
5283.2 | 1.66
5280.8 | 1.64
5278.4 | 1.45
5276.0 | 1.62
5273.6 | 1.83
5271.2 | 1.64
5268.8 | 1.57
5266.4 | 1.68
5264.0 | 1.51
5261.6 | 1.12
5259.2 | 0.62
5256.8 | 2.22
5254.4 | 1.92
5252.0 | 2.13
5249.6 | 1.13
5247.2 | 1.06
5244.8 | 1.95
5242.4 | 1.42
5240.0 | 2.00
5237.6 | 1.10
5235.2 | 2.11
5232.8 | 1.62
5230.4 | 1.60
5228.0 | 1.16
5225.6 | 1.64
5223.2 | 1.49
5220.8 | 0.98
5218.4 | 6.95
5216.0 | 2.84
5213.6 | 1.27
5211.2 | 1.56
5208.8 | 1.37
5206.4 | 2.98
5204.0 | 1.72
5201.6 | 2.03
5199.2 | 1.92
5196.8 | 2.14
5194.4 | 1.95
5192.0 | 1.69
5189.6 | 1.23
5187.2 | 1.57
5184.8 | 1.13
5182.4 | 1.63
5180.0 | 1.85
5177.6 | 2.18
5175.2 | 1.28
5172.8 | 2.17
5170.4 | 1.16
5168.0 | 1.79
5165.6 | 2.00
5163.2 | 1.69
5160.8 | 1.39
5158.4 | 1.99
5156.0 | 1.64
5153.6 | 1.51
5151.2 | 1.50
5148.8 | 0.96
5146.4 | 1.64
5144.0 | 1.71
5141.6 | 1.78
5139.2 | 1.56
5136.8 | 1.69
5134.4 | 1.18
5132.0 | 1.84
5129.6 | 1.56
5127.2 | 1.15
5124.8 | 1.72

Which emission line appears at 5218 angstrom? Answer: H-beta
